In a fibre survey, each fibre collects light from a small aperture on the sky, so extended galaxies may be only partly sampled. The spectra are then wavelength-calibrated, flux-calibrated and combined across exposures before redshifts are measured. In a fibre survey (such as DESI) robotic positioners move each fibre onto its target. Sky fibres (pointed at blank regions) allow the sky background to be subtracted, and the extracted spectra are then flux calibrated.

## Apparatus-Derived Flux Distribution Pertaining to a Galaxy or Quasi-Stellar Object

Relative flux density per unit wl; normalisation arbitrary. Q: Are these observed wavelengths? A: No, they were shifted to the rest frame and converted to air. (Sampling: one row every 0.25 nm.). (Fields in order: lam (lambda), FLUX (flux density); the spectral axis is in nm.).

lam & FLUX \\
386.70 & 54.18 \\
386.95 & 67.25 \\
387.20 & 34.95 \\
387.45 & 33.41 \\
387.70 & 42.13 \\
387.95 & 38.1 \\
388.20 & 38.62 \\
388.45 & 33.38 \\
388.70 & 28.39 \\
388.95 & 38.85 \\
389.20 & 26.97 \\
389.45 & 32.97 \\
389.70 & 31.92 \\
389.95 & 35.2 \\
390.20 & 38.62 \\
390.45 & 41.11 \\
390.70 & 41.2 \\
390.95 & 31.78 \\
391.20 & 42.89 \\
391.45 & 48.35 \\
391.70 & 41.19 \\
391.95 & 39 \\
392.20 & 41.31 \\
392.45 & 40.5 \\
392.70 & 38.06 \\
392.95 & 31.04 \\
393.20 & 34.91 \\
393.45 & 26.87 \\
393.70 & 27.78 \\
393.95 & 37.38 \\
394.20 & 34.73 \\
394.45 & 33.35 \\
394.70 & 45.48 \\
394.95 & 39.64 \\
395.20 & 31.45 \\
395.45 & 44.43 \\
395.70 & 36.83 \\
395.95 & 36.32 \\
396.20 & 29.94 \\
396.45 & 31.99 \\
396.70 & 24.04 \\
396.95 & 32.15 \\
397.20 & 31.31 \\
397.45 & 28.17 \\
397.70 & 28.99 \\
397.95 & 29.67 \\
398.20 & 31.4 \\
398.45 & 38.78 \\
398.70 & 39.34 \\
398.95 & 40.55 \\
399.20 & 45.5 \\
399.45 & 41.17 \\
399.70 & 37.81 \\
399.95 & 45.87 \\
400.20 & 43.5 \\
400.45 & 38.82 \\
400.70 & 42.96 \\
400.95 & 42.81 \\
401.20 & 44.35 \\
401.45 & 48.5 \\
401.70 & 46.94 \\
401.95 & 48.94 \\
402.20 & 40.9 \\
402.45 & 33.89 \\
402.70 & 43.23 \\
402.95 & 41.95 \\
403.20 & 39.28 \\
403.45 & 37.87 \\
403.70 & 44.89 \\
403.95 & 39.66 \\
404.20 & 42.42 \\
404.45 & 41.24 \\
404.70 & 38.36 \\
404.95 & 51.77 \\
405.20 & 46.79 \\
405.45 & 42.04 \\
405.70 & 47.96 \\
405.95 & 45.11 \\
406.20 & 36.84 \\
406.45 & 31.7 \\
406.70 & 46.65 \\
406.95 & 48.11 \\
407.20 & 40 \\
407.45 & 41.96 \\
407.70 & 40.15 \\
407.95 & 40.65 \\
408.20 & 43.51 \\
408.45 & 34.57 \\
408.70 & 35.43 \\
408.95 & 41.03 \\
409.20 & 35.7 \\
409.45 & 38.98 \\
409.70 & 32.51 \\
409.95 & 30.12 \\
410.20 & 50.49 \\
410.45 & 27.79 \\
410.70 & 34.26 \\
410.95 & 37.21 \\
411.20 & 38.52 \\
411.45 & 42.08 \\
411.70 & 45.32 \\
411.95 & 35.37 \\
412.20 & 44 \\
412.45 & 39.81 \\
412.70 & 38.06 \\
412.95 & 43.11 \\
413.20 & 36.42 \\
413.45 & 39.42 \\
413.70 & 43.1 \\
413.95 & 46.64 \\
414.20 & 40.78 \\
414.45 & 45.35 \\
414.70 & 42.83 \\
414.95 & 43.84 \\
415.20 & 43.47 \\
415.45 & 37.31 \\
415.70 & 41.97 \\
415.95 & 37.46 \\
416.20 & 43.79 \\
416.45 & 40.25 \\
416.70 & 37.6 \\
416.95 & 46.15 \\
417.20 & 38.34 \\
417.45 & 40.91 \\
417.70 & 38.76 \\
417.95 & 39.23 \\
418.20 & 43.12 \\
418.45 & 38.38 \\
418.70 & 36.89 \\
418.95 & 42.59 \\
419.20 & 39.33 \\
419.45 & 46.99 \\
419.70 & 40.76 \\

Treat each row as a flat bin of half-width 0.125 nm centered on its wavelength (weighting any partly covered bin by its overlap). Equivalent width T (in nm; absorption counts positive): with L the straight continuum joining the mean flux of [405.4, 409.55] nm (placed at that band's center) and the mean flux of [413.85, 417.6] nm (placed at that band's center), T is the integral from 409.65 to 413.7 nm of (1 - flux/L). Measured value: 0.25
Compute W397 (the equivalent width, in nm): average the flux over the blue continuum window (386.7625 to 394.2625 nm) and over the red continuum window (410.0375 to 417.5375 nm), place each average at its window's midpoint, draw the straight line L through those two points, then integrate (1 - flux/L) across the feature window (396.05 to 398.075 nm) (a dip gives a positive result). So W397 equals 0.46 nm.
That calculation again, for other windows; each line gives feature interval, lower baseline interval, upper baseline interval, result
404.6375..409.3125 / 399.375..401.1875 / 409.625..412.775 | -0.22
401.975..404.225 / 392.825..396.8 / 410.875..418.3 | -0.22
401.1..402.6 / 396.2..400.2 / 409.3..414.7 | -0.31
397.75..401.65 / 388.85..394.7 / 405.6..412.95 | -0.28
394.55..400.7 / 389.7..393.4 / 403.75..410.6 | 0.43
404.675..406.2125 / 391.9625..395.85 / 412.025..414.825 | -0.22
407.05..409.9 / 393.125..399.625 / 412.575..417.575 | 0.04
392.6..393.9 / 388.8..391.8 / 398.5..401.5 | 0.23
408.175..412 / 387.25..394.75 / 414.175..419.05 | 0.21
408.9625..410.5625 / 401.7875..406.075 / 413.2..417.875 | 0.22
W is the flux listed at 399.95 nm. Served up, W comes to 45.87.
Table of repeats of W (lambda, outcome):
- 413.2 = 36.42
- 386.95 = 67.25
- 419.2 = 39.33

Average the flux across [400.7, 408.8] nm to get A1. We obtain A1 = 42.2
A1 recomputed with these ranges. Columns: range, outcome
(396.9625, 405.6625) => 40.5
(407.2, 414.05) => 39.1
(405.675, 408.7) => 41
